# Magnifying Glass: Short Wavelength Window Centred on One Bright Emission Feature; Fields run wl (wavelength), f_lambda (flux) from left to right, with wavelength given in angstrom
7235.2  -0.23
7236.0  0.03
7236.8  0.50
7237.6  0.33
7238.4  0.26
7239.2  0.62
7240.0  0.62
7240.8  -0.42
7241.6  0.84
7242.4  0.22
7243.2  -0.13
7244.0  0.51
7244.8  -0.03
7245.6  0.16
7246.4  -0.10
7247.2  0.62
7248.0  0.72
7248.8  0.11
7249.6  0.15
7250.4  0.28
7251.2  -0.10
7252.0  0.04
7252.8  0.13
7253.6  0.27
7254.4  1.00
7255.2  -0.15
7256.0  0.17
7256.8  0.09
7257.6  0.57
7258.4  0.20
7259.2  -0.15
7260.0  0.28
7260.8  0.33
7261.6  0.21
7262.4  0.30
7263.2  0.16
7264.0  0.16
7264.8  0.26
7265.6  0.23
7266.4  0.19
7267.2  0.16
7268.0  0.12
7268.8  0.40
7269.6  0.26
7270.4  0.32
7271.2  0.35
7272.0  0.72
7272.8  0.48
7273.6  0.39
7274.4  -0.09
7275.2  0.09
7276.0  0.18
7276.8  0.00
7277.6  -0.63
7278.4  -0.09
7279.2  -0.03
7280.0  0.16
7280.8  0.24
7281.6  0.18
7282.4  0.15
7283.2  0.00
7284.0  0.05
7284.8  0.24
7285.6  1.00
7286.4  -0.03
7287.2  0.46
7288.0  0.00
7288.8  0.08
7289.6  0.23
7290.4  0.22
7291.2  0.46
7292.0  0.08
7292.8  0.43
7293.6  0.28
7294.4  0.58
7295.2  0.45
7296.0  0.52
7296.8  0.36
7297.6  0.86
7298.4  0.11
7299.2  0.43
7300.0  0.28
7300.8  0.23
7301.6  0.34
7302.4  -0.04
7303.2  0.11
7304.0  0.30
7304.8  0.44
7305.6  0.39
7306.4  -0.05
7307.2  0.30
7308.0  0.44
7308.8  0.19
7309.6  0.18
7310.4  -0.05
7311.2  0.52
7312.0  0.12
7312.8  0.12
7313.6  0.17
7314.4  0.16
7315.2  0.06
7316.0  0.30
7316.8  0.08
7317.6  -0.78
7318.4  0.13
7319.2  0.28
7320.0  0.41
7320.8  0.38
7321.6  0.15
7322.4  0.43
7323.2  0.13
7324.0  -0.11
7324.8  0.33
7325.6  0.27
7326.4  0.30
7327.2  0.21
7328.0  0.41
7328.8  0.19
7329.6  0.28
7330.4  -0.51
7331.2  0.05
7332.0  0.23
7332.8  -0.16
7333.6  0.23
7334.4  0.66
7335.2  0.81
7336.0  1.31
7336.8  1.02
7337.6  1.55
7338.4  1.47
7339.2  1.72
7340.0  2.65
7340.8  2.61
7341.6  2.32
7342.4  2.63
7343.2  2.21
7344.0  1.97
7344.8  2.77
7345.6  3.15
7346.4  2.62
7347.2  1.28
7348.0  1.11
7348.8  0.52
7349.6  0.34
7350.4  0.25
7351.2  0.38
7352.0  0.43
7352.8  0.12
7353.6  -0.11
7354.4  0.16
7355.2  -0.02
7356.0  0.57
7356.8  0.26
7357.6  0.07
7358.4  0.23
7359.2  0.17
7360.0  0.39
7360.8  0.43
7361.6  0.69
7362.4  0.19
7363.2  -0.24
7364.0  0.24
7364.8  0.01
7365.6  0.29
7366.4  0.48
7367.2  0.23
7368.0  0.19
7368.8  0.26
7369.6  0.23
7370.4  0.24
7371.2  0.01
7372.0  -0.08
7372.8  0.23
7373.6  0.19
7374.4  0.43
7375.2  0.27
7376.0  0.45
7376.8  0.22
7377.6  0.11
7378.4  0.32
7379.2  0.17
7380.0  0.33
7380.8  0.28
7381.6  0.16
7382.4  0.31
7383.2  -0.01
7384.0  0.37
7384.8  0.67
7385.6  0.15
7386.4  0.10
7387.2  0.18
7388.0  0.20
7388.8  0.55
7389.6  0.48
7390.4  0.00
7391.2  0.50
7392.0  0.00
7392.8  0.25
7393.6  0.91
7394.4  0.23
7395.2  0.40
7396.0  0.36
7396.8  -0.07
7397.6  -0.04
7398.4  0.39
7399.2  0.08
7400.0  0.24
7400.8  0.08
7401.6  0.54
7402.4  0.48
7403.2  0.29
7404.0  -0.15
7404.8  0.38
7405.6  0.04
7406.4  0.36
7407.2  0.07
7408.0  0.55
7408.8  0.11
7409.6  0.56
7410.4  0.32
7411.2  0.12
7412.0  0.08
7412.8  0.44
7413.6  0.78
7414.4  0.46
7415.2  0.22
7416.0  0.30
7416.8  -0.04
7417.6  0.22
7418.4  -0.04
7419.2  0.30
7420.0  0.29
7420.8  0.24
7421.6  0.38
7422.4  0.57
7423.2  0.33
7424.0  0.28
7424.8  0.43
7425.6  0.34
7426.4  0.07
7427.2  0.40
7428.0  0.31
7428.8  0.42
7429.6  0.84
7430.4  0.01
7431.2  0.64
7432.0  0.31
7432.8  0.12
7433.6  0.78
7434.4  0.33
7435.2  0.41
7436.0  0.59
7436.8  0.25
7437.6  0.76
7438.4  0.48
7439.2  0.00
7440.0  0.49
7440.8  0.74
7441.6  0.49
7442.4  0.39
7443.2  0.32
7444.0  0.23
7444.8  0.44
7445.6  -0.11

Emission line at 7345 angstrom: [O II] 3727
